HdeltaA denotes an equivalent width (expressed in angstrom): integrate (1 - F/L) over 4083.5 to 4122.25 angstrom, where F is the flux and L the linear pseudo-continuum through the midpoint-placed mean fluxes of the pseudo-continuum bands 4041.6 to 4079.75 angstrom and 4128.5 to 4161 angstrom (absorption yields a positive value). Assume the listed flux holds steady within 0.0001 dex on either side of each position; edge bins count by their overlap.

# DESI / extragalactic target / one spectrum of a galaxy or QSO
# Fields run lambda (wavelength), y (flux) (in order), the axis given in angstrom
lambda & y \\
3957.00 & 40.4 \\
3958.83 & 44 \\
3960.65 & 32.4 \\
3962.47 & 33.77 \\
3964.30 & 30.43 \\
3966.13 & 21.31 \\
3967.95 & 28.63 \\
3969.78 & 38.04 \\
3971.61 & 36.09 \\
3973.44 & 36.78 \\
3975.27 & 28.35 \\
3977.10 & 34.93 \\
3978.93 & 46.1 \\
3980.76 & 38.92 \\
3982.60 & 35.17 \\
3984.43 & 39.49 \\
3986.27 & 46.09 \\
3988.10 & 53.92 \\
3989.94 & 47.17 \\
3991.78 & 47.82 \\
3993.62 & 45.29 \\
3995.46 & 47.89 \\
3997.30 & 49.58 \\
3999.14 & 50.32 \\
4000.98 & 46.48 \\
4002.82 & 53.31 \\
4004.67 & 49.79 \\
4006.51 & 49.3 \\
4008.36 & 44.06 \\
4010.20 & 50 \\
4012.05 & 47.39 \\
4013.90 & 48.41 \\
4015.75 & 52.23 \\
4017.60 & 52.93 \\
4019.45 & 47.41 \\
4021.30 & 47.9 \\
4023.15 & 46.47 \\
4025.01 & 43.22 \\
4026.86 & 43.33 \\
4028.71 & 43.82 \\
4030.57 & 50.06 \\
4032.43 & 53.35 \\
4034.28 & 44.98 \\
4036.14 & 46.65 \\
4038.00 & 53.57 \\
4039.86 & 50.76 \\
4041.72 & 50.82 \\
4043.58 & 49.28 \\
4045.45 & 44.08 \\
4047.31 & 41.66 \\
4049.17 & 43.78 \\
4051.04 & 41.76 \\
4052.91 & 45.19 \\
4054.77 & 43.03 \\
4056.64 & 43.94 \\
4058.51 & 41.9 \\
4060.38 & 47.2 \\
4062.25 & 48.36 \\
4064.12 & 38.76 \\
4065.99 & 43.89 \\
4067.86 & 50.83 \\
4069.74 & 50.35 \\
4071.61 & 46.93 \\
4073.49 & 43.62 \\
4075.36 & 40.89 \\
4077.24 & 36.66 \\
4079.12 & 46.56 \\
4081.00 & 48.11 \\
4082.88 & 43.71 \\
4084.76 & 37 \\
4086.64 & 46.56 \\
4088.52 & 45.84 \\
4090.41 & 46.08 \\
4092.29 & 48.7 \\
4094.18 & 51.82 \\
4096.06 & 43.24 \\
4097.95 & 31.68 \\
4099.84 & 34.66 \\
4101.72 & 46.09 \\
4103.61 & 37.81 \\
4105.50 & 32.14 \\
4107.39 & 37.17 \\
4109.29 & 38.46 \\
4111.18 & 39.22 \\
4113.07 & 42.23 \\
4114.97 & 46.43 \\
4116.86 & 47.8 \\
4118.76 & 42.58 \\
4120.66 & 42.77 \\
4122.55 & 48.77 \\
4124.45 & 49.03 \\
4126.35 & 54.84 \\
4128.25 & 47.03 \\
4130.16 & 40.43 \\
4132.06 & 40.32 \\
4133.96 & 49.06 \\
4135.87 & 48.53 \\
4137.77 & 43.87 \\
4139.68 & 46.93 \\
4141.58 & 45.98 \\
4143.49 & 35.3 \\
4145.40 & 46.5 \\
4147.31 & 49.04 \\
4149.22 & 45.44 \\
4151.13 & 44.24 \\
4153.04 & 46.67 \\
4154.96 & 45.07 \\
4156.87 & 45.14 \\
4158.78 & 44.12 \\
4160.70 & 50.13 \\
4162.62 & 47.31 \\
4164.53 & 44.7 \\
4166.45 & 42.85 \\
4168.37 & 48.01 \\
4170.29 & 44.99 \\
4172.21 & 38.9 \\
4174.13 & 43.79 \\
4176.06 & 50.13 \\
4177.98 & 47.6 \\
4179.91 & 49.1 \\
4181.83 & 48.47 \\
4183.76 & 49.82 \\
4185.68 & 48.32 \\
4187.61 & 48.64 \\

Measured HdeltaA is 2.4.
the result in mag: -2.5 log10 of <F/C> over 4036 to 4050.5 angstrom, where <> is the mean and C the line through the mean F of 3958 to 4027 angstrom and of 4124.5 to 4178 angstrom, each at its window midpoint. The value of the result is -0.09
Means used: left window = 43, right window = 45.6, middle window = 47.5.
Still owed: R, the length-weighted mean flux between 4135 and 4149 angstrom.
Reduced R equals 45.2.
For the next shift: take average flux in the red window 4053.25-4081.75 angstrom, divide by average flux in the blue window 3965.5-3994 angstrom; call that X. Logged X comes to 1.14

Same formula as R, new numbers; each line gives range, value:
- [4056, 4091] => 44.6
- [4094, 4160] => 43.7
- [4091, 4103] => 42.7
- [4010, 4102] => 45.7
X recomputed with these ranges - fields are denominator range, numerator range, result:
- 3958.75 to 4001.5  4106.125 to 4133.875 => 1.11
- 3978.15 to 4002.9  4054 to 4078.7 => 0.96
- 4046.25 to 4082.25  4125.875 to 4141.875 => 1.04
